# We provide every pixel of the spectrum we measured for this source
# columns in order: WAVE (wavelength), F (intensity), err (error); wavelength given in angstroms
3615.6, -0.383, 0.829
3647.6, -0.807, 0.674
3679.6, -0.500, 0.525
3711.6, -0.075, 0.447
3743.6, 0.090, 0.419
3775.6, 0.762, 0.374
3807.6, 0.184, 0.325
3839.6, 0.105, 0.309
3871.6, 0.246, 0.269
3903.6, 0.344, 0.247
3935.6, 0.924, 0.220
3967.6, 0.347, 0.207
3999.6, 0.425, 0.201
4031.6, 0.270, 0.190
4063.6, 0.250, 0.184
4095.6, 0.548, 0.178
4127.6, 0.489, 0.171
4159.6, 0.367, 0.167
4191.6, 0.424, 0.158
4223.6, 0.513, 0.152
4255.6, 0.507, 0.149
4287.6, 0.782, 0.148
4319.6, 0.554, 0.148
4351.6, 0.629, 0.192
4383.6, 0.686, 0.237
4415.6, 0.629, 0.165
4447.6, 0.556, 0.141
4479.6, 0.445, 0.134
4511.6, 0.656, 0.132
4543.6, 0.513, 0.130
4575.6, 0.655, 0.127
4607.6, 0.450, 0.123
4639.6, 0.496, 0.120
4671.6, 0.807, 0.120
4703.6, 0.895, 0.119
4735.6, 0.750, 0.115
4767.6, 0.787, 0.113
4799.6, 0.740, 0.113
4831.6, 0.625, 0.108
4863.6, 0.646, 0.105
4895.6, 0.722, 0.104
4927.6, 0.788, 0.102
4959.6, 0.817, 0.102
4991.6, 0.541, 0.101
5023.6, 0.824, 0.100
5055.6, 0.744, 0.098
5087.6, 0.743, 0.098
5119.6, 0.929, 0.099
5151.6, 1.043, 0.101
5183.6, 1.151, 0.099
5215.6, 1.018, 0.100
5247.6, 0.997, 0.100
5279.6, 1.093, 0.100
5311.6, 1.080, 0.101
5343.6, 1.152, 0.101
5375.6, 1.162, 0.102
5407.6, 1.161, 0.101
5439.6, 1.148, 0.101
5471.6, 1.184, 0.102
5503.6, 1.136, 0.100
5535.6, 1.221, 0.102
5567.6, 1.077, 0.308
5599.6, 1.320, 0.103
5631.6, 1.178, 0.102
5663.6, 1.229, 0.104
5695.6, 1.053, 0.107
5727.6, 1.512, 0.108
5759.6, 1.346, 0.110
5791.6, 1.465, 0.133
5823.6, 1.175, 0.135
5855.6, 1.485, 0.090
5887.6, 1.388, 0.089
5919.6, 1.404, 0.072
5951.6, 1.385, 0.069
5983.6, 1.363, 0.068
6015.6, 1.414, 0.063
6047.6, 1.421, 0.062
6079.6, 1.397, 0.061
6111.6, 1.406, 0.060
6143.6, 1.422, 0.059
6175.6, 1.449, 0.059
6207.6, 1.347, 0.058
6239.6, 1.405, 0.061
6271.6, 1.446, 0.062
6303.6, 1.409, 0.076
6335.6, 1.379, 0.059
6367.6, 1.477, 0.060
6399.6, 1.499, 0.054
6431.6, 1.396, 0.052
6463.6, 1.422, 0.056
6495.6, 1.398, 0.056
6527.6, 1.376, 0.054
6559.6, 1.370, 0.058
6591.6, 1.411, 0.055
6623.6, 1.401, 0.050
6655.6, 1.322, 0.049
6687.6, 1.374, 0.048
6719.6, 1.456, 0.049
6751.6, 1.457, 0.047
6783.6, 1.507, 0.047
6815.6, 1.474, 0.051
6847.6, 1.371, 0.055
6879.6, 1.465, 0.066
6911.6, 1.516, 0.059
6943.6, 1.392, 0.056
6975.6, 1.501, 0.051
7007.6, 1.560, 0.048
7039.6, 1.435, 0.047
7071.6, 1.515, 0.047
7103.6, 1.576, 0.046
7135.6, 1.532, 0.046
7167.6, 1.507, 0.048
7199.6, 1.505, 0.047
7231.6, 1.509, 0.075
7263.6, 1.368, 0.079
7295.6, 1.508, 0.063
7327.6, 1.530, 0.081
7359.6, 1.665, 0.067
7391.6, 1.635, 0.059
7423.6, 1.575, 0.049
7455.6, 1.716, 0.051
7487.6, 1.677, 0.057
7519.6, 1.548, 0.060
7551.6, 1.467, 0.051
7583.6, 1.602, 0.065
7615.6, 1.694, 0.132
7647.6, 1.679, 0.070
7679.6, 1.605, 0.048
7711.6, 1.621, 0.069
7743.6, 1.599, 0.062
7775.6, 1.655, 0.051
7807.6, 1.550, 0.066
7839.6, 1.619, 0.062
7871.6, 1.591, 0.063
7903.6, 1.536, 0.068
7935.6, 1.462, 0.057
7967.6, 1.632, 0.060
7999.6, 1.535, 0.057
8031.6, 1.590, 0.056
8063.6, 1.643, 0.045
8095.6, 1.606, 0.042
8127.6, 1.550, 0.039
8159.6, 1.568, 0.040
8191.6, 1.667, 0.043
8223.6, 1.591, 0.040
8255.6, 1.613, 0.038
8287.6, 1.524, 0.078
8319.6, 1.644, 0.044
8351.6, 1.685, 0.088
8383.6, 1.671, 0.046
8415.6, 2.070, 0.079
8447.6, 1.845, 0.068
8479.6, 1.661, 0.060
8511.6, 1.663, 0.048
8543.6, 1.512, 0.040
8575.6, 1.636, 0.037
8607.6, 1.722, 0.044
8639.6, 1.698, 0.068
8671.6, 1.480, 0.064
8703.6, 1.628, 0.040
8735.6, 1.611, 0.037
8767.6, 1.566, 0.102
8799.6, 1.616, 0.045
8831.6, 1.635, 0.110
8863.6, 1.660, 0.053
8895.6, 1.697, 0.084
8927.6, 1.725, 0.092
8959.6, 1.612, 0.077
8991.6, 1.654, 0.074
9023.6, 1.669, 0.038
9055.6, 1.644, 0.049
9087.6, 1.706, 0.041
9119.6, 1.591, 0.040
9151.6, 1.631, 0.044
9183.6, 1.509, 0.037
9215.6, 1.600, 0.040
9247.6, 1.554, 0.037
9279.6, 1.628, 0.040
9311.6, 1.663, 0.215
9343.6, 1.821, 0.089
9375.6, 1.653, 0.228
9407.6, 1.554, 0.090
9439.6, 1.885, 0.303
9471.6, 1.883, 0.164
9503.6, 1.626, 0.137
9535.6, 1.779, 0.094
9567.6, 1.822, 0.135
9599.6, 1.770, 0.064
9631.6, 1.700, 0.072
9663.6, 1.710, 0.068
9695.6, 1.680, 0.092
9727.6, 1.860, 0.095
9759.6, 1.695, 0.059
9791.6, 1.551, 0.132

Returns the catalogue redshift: 0.283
